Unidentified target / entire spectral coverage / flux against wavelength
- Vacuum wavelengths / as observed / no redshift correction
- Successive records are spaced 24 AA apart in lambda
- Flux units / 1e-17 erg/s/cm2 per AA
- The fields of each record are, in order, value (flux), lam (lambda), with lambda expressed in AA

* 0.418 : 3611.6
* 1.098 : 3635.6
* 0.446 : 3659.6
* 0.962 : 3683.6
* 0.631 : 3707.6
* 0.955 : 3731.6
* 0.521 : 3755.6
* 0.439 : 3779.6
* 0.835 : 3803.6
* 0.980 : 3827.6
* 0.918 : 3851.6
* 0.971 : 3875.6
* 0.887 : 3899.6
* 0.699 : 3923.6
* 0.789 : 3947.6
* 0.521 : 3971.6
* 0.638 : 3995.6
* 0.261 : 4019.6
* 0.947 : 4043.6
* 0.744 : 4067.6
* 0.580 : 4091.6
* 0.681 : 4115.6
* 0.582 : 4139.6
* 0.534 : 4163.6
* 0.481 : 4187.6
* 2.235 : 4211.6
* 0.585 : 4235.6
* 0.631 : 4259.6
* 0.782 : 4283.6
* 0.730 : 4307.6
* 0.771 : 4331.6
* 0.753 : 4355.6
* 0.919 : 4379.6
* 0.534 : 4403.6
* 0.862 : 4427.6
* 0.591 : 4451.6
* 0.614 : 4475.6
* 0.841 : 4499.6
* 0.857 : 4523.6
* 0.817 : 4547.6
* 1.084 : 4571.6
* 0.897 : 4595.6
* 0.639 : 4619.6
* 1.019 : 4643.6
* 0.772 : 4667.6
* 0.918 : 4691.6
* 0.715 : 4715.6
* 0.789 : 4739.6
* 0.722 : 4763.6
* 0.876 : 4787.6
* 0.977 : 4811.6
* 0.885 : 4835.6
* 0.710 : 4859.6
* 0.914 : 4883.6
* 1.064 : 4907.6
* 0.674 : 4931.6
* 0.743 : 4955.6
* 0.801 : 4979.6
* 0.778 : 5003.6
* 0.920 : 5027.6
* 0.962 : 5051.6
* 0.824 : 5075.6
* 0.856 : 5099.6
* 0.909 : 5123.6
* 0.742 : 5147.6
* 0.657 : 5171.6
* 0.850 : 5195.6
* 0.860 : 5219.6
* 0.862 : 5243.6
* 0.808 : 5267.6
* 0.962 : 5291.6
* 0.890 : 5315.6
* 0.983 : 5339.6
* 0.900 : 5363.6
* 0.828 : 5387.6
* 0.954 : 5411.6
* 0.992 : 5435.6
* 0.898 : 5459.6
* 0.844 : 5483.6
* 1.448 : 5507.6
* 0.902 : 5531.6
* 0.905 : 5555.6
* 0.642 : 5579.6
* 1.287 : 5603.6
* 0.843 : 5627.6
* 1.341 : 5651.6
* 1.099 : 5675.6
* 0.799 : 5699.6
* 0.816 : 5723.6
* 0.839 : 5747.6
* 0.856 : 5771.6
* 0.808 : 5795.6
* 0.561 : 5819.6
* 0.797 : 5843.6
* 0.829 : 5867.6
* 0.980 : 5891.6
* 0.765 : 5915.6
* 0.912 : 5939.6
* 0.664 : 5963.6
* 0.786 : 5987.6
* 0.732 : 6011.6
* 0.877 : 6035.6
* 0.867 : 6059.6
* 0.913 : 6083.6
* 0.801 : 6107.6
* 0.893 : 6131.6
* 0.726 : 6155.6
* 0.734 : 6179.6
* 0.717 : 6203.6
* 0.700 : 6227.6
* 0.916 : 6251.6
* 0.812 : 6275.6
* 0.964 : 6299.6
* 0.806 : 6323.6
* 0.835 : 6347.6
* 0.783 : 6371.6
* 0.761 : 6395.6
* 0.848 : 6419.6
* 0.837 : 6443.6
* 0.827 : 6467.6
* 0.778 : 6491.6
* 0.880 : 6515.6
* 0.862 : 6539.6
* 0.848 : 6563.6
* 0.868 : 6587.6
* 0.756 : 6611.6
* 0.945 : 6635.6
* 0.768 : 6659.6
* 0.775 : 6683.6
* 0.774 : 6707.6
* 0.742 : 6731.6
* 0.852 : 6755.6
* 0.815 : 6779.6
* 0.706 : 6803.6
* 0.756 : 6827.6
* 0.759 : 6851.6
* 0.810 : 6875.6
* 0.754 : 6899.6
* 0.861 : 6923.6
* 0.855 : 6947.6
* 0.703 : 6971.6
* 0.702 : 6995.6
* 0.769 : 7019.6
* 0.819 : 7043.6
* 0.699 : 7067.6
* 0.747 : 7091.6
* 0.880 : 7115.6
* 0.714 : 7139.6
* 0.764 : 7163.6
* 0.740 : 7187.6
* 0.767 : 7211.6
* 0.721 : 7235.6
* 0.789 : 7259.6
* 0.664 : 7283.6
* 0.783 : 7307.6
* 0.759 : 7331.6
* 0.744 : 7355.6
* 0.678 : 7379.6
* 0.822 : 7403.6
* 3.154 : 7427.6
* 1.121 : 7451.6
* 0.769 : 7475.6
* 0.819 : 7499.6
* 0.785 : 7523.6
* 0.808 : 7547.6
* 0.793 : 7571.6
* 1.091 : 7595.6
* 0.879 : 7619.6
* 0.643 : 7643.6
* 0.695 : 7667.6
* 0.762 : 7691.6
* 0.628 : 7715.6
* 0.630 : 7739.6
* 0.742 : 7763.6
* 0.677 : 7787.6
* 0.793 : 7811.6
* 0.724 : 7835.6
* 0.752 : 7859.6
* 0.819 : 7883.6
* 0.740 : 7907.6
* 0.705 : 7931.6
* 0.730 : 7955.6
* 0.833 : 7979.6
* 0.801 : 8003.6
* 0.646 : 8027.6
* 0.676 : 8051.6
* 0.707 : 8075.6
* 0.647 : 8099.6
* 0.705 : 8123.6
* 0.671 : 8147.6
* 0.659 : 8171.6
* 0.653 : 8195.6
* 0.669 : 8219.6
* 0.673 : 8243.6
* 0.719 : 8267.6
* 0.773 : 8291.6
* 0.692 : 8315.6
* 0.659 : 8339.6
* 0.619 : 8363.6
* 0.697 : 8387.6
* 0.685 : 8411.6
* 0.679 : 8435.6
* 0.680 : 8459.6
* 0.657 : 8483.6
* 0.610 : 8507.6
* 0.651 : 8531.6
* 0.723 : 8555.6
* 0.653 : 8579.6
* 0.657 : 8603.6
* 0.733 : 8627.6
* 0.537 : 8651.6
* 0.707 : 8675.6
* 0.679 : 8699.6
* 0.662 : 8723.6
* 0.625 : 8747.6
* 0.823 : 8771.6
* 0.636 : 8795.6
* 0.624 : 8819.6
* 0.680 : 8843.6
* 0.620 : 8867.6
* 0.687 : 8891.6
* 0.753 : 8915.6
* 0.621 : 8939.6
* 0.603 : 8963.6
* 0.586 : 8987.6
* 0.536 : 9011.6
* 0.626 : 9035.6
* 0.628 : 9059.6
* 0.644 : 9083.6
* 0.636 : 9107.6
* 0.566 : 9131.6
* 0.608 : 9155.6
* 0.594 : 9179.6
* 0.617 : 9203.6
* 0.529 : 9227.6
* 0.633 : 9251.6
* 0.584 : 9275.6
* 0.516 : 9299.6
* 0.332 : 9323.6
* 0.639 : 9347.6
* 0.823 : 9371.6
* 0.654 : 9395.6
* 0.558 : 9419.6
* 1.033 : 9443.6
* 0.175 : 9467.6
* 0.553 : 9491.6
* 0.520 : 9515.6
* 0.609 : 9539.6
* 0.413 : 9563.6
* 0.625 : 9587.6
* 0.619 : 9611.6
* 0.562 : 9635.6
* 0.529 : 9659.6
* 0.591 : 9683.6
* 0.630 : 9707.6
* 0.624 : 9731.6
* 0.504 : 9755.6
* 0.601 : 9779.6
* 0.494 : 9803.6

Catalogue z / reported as 0.13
